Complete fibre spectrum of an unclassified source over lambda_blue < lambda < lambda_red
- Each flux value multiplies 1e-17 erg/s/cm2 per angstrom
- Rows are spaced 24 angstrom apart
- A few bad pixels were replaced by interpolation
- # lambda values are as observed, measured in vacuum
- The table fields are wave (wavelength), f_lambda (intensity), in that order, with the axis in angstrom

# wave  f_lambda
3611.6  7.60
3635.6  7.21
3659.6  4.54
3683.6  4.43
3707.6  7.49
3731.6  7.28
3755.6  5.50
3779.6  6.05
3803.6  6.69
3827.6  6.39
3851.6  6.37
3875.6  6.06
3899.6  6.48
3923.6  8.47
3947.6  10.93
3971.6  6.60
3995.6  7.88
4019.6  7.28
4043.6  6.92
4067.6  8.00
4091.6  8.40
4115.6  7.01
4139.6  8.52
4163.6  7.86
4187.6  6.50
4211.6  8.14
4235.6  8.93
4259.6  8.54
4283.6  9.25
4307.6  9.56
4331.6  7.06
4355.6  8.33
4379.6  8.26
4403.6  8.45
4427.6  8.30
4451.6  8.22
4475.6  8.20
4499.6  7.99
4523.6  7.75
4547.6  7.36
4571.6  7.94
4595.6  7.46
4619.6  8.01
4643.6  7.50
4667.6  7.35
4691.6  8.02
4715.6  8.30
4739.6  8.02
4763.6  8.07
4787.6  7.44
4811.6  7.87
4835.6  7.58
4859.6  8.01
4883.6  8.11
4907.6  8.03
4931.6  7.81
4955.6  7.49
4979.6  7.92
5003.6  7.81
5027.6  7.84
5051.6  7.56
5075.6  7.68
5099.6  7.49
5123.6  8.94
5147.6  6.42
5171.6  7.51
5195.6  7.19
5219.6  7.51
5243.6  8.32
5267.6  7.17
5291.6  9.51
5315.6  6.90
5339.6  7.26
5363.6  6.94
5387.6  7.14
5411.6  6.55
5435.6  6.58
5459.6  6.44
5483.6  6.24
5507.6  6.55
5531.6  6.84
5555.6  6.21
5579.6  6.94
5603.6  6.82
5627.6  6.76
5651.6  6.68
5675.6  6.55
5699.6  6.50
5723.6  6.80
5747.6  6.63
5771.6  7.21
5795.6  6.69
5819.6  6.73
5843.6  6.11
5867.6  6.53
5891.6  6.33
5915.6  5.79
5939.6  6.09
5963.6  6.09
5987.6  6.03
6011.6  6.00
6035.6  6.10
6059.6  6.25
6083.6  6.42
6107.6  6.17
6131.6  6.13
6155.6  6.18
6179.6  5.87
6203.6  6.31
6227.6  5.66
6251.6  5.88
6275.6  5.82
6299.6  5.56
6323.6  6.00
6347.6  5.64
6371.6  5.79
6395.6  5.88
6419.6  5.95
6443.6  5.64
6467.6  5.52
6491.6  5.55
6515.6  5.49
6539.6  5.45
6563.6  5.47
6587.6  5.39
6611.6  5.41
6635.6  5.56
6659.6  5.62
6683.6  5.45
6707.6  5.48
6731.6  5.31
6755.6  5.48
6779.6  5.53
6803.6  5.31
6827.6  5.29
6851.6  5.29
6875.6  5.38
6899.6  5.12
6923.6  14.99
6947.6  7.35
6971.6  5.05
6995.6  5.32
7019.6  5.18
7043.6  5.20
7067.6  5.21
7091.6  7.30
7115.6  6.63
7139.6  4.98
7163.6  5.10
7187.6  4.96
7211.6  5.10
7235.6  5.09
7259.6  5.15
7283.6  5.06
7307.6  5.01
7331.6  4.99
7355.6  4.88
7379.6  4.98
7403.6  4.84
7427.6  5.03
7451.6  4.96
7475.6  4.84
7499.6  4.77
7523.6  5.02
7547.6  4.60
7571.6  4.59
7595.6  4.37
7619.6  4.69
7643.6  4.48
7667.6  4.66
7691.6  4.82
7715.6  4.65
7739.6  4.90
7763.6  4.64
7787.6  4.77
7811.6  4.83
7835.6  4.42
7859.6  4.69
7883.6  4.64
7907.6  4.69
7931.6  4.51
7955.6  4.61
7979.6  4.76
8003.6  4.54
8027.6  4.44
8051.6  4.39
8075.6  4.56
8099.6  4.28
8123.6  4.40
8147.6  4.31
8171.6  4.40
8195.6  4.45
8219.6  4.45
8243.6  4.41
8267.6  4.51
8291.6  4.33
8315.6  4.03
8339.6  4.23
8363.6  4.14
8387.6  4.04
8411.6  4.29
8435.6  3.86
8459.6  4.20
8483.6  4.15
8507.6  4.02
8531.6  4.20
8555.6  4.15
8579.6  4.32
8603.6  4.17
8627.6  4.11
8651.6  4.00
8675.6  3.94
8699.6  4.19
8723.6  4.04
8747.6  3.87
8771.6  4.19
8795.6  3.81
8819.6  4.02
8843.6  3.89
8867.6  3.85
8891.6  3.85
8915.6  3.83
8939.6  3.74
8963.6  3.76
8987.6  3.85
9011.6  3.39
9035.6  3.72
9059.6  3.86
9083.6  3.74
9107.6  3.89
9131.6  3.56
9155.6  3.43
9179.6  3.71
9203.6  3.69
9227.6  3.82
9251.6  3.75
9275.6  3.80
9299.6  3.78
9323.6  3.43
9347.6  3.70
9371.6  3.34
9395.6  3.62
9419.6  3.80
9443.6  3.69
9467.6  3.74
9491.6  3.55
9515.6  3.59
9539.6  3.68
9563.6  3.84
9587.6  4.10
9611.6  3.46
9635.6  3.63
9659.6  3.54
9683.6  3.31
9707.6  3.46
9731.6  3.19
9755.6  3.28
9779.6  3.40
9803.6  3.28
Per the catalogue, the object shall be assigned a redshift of 0.056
